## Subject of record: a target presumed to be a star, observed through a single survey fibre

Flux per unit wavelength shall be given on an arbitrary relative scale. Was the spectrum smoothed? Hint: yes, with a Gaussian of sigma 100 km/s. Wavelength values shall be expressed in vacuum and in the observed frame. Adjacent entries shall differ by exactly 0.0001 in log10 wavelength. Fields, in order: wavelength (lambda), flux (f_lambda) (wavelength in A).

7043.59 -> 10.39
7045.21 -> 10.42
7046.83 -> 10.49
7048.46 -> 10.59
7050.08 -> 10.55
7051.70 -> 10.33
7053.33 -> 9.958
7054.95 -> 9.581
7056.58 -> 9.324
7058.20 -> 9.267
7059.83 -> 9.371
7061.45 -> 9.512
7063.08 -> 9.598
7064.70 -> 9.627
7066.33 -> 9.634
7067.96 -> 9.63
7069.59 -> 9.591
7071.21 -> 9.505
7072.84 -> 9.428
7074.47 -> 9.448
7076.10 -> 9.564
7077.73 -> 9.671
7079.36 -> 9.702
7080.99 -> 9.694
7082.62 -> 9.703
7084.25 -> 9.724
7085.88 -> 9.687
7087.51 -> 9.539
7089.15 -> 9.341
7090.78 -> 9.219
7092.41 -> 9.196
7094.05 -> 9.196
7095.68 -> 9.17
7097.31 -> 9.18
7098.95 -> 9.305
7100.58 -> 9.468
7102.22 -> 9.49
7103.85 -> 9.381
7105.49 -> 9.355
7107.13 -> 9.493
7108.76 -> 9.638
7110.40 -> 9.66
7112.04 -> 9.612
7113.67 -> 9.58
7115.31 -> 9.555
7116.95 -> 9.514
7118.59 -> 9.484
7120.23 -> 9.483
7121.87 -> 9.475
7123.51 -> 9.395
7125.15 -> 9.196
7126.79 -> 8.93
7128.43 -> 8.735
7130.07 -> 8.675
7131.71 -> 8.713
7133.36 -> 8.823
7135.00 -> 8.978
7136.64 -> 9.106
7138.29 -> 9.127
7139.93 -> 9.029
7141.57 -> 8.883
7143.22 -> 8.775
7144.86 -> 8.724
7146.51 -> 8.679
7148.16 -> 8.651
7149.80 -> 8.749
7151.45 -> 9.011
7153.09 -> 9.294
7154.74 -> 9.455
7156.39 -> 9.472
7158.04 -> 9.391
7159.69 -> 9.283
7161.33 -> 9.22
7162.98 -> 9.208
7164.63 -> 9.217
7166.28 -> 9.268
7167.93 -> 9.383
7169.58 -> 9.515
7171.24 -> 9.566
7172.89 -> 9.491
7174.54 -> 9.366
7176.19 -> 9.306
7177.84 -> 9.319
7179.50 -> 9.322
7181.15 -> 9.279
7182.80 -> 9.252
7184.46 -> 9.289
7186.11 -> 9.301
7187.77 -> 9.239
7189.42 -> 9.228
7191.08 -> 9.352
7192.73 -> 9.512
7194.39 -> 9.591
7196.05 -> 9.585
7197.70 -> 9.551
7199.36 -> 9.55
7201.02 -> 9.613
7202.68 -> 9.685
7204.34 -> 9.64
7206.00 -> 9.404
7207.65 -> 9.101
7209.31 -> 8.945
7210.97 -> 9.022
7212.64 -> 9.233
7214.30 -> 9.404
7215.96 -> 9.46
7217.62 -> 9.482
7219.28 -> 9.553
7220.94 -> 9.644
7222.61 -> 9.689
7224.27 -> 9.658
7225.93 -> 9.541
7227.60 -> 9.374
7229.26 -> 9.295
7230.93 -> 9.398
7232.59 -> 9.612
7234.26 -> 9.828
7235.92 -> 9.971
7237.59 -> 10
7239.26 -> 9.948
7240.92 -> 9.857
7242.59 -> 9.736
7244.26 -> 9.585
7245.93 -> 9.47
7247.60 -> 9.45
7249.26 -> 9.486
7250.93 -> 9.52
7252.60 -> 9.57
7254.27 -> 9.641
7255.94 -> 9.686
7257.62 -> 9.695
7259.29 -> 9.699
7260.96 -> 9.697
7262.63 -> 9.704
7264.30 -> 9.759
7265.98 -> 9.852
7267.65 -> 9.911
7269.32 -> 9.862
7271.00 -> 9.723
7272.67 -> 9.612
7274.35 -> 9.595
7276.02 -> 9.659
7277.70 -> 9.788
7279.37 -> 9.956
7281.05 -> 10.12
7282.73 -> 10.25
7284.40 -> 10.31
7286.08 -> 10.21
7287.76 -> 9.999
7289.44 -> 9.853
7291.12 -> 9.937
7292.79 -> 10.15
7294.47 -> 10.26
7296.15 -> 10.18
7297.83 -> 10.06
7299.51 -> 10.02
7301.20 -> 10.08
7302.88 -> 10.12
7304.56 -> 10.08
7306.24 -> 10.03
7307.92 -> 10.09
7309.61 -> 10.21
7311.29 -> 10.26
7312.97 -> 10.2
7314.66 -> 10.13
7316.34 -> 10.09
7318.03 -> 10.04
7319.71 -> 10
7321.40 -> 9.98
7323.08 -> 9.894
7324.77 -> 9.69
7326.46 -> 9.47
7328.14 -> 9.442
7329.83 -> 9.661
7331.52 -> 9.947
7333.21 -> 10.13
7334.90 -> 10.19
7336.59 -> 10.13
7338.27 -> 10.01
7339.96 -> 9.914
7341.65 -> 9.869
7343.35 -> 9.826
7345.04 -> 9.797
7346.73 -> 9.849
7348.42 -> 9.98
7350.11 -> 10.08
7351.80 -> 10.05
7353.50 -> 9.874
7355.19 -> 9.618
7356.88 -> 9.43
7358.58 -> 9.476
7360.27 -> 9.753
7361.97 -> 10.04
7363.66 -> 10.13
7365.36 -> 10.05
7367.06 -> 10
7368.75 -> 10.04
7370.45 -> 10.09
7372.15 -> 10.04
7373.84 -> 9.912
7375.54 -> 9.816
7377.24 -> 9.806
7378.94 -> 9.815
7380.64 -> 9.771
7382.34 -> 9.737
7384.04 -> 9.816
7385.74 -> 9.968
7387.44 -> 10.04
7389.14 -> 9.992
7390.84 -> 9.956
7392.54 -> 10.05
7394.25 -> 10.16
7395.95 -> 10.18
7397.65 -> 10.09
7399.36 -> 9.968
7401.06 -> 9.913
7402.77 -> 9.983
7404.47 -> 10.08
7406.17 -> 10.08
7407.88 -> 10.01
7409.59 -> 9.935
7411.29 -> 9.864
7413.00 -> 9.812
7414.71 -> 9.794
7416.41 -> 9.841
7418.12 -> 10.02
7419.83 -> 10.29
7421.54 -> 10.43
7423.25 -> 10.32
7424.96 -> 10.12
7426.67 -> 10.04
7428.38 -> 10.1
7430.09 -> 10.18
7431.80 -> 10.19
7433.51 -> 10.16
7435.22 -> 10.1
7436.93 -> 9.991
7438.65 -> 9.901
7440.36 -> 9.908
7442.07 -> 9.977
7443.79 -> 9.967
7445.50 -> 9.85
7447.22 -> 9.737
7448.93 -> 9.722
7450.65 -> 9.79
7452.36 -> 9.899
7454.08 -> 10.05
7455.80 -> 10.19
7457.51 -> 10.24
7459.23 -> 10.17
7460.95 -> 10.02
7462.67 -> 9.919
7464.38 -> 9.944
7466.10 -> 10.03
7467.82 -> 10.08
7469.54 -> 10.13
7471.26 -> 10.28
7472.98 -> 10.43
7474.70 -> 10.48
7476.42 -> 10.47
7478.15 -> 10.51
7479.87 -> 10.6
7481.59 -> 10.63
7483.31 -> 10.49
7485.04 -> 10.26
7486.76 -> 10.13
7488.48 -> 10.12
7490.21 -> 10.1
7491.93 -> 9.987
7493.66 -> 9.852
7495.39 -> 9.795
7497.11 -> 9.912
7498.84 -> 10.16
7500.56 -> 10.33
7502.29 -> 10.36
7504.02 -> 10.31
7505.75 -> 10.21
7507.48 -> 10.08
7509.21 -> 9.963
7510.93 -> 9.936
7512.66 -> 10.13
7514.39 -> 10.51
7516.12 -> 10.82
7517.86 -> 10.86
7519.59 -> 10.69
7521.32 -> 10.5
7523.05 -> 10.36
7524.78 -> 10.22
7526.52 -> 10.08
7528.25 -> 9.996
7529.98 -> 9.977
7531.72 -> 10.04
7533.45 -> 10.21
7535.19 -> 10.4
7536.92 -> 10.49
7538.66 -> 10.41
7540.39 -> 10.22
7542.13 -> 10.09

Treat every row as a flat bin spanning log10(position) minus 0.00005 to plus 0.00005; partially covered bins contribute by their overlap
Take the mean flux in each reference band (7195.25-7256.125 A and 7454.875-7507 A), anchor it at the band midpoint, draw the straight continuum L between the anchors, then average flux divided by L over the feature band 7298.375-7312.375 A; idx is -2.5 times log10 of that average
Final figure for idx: -0.04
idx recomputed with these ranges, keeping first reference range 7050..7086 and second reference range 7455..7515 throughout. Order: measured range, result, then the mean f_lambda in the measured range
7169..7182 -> 0.04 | 9.39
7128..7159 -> 0.09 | 8.96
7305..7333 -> 0.00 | 9.95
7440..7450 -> 0.03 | 9.85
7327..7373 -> 0.01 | 9.9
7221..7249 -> 0.02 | 9.65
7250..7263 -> 0.03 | 9.65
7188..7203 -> 0.03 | 9.5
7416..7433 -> 0.00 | 10.2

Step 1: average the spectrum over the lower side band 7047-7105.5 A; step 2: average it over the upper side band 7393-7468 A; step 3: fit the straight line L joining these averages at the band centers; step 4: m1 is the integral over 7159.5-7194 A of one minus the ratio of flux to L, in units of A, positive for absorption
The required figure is 1.3 A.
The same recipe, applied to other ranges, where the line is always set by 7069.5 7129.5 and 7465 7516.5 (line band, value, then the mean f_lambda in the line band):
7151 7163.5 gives 0.3 A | 9.31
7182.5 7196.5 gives 0.4 A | 9.37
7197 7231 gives 0.8 A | 9.44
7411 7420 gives 0.1 A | 9.91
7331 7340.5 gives -0.1 A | 10.1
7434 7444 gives 0.1 A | 9.98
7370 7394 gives 0.2 A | 9.92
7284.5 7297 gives -0.3 A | 10.1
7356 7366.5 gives 0.2 A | 9.81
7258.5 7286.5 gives -0.2 A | 9.86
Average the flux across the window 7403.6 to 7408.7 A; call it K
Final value 10.1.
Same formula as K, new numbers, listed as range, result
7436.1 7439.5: 9.92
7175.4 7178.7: 9.3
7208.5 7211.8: 8.98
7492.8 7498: 9.85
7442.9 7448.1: 9.85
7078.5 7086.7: 9.71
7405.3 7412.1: 9.98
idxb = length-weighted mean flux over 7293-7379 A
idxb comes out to 9.96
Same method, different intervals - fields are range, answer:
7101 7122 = 9.52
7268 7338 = 9.99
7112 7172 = 9.16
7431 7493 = 10.1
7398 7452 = 10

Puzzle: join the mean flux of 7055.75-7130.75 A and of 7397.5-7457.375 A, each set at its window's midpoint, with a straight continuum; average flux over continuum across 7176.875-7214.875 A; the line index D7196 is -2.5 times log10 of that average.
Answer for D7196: 0.03 mag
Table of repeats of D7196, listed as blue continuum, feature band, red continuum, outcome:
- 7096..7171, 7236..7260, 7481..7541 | -0.02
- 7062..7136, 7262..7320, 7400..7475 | -0.03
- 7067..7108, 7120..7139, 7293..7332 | 0.06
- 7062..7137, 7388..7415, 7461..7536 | 0.00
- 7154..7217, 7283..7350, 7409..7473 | -0.03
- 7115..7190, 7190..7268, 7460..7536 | -0.02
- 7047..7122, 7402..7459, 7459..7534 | 0.01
